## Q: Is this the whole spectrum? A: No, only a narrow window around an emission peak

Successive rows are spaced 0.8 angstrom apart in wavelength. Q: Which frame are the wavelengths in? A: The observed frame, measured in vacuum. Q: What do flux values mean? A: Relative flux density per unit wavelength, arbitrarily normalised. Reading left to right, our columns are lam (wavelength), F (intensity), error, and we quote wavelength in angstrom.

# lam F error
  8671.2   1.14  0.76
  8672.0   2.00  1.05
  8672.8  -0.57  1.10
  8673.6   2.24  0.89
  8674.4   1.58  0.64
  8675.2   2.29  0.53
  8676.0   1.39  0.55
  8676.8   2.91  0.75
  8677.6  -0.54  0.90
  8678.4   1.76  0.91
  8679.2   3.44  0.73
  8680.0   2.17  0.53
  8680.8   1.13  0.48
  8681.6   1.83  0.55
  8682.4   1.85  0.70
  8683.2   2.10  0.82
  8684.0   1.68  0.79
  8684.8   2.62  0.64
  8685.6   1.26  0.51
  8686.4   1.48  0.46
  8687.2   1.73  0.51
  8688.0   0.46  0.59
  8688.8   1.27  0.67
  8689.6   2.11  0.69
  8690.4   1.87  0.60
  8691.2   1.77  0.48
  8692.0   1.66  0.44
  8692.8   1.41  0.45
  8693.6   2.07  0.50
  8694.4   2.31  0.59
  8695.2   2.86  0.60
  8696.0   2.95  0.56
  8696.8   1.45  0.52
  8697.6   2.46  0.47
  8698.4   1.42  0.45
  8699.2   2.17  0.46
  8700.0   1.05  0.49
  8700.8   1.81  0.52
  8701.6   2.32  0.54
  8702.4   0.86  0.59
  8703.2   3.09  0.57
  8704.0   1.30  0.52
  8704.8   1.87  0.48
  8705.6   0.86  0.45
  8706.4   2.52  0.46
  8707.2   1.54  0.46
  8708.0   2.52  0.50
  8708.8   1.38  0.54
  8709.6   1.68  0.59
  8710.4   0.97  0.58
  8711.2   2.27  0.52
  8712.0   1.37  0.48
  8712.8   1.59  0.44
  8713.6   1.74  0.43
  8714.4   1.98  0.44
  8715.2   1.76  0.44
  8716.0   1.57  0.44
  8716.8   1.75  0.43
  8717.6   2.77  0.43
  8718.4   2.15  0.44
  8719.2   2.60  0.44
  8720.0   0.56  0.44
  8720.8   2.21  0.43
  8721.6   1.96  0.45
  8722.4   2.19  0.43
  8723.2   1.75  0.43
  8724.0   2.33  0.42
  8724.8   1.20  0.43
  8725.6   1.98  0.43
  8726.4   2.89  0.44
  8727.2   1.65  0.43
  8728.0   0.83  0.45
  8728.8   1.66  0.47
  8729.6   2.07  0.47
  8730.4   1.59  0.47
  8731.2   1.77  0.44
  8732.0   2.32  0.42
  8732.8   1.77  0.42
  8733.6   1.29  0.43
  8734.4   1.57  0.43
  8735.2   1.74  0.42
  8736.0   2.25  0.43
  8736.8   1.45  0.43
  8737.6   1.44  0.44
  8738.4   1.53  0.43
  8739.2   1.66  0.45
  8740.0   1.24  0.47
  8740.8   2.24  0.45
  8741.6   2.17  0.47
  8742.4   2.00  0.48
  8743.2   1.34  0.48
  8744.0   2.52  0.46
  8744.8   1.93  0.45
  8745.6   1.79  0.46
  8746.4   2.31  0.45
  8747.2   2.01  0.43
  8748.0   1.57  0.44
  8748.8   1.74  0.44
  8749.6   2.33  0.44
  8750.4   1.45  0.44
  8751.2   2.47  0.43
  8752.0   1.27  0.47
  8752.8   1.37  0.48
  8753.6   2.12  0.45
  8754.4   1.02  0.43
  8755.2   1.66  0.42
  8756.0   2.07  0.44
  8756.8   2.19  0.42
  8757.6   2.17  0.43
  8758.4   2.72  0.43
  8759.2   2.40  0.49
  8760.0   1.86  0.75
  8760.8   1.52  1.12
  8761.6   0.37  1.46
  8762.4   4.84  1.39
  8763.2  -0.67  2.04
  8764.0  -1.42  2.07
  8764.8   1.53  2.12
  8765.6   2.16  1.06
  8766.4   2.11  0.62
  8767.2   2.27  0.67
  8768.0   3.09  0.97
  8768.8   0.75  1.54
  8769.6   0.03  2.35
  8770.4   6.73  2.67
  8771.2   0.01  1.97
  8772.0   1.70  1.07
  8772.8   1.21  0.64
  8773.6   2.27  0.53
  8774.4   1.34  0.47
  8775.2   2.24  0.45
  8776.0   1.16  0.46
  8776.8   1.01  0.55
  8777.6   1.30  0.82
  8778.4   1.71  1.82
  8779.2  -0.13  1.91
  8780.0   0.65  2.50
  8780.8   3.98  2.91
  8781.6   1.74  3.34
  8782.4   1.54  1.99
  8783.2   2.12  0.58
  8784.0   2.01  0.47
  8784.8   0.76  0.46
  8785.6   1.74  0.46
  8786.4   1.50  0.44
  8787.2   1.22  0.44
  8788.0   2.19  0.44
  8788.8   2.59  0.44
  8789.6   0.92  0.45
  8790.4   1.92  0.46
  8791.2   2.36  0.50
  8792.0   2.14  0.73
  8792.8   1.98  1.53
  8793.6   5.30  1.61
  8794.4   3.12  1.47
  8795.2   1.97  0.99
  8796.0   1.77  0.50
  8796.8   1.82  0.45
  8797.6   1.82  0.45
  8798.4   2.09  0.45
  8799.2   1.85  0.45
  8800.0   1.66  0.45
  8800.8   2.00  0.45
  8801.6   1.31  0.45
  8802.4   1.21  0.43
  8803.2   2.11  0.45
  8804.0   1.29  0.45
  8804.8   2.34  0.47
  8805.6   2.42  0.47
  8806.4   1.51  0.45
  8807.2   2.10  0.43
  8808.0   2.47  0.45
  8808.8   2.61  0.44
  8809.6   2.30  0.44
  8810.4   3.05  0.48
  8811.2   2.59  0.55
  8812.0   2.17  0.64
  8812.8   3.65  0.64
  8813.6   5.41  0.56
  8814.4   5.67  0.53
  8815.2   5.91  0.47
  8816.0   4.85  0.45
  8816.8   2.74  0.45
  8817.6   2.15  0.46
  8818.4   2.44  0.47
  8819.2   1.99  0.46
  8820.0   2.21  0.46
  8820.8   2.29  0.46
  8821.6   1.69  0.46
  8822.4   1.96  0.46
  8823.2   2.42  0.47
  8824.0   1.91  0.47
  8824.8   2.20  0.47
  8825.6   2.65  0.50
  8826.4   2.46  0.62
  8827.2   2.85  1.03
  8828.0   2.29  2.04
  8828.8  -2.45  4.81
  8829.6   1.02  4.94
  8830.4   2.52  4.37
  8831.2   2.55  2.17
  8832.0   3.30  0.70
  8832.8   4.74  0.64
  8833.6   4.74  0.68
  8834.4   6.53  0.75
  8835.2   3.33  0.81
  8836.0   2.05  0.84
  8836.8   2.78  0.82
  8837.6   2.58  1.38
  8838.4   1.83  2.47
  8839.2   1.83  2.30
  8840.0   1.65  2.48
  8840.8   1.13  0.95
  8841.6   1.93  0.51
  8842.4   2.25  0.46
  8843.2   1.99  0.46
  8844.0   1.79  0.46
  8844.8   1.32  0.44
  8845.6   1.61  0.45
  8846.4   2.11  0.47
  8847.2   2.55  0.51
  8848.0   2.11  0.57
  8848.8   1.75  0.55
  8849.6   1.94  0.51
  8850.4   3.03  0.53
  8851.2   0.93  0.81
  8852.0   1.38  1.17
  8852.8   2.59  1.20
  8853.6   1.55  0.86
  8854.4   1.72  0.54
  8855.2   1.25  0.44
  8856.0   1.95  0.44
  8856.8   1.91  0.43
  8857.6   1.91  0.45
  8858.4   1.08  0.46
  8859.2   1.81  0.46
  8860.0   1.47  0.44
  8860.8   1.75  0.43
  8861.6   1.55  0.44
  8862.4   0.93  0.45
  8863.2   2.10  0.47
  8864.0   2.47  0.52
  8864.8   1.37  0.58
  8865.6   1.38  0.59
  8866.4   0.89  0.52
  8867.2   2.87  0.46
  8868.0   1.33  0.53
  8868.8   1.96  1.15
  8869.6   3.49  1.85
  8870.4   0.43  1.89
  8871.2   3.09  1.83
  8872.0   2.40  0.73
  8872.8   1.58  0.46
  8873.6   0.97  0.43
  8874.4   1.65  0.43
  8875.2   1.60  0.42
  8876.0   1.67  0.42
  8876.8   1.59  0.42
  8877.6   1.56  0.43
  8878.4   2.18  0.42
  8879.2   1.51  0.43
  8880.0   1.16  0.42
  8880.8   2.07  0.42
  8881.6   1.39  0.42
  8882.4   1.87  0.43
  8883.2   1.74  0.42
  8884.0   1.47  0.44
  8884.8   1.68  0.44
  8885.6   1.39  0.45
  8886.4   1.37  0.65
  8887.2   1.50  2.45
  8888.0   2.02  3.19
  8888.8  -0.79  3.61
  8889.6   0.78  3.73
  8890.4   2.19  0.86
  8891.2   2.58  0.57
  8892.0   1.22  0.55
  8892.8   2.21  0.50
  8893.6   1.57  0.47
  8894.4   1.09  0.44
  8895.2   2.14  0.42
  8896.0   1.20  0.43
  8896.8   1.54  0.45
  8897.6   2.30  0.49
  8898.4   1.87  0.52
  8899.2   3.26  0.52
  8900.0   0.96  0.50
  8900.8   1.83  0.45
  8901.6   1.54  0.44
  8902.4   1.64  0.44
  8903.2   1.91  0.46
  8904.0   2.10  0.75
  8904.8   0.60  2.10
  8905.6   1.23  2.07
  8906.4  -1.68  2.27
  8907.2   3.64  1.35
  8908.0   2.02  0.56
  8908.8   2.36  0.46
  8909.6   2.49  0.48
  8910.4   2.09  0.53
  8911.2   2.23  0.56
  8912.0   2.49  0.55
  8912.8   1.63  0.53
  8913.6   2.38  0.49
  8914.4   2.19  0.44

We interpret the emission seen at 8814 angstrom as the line [S II] 6716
